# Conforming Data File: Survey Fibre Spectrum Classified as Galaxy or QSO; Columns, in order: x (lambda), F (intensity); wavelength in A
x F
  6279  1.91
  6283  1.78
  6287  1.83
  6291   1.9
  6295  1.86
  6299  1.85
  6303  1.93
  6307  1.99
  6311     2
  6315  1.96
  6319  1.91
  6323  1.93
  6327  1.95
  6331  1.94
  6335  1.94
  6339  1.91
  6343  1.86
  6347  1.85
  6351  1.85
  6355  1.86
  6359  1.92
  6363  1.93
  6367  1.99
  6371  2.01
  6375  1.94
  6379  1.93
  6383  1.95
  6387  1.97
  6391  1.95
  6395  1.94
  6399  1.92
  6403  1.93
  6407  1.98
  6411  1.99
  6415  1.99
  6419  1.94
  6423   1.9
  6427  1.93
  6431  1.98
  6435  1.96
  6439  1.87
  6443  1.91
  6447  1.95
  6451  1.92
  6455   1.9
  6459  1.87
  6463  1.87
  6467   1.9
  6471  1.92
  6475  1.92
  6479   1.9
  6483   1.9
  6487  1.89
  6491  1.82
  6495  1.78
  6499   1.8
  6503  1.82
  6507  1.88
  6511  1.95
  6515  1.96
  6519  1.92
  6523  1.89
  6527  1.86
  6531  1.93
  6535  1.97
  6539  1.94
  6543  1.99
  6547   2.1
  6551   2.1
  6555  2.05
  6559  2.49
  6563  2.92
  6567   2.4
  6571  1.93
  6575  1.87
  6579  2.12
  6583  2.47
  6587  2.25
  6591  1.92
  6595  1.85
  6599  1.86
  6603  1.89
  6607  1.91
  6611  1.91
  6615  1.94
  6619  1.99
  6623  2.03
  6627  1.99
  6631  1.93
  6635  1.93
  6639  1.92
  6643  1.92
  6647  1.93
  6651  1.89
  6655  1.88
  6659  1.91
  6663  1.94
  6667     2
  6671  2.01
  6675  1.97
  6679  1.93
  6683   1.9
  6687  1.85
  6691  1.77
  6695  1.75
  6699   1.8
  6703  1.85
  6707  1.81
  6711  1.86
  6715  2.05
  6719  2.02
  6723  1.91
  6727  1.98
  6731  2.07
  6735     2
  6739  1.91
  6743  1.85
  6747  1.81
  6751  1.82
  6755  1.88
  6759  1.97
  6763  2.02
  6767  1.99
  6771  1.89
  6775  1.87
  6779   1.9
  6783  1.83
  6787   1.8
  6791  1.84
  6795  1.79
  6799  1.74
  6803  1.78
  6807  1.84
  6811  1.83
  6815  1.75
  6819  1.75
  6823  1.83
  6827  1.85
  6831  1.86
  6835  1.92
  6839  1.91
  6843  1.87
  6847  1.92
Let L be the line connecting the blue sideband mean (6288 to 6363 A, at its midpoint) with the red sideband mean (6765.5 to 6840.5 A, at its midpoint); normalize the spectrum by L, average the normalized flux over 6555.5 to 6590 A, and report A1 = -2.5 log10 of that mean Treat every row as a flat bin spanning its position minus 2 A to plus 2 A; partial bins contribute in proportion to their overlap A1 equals -0.21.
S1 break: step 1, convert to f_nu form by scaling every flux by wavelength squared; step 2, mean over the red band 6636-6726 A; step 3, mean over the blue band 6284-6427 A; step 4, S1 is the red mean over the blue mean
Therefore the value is 1.1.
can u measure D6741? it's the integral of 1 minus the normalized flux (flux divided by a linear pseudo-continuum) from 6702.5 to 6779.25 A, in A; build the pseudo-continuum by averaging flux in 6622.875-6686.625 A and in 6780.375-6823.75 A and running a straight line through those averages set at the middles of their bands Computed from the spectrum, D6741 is -2.8 A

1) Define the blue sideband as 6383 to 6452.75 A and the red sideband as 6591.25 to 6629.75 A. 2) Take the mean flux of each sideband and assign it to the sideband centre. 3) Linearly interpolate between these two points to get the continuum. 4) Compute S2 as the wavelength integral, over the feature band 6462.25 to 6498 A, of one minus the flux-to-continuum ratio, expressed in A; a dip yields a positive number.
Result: 1.16 A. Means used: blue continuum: 1.94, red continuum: 1.93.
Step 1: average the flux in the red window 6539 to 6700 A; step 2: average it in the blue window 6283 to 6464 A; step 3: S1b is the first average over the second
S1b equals 1.0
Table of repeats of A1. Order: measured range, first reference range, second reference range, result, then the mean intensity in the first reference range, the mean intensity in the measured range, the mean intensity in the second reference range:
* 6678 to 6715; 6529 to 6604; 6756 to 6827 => 0.07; 2.11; 1.84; 1.85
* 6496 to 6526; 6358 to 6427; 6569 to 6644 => 0.05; 1.95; 1.88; 1.98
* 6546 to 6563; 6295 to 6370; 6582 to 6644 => -0.16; 1.92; 2.28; 1.97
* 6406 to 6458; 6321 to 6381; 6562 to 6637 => 0.01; 1.92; 1.94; 2.05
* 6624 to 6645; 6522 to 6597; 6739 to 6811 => 0.04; 2.11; 1.94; 1.86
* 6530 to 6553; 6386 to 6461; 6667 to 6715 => -0.05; 1.94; 2.01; 1.88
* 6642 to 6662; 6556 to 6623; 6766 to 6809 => 0.06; 2.1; 1.91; 1.84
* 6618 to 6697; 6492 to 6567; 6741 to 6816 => 0.01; 2.03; 1.92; 1.85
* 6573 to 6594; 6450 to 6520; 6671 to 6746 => -0.12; 1.88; 2.11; 1.91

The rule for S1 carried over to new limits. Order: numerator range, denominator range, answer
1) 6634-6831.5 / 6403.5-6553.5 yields 1.06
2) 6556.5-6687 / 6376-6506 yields 1.12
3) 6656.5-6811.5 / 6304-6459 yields 1.09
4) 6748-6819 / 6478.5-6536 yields 1.07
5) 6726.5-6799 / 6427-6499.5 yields 1.09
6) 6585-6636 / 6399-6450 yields 1.07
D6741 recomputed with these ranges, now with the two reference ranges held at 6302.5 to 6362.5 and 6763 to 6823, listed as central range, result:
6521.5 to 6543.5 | -0.5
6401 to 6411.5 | -0.3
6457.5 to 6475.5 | 0.0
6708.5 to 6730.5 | -1.4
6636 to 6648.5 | -0.4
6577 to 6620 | -3.2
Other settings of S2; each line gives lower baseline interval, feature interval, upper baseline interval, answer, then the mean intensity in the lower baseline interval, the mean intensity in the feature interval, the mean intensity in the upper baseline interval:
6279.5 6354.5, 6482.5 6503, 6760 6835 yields 0.5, 1.9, 1.83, 1.85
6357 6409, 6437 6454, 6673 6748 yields 0.3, 1.95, 1.91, 1.9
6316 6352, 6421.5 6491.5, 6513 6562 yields 2.7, 1.91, 1.91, 2.04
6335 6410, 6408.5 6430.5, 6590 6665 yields -0.3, 1.93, 1.95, 1.92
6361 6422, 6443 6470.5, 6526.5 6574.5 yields 1.7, 1.96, 1.9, 2.14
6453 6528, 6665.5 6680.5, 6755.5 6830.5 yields -0.9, 1.88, 1.98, 1.85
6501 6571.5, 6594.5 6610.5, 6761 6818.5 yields 1.0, 2.06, 1.88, 1.85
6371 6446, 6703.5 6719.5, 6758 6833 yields -0.4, 1.95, 1.92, 1.85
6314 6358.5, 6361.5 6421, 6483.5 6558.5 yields -1.4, 1.9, 1.96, 1.94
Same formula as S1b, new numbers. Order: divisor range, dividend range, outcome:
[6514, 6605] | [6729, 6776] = 0.93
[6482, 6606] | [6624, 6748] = 0.95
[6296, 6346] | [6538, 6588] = 1.14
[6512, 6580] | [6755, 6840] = 0.89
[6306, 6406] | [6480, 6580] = 1.04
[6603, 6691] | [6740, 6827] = 0.96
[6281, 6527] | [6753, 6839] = 0.97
